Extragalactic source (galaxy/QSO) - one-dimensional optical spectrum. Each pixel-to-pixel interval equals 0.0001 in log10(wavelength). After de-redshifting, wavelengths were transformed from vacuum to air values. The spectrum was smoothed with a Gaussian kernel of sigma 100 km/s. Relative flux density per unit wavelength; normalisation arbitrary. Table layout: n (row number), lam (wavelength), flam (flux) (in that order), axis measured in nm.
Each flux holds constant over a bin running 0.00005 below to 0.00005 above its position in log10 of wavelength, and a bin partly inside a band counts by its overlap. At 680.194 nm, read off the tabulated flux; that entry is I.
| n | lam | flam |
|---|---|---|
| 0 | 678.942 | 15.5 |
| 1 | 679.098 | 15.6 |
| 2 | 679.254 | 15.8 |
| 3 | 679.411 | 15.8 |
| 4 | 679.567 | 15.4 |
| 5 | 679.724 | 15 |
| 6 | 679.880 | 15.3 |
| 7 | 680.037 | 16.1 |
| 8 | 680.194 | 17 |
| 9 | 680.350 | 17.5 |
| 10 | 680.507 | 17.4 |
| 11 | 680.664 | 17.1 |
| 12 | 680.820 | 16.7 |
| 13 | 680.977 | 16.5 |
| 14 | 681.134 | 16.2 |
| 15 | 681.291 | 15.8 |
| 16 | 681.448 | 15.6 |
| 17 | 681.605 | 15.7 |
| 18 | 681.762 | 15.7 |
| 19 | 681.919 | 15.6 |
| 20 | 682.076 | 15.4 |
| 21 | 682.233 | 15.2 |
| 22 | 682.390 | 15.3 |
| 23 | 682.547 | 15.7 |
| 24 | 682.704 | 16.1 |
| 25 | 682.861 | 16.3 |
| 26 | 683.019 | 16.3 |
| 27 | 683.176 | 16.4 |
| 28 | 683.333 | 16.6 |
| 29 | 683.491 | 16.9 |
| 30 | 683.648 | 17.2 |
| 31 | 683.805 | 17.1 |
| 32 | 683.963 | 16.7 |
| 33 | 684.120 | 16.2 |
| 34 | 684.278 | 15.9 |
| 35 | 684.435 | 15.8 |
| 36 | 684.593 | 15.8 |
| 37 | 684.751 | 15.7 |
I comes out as 17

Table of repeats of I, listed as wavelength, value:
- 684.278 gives 15.9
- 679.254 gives 15.8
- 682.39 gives 15.3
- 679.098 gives 15.6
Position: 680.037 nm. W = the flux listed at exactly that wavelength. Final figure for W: 16.1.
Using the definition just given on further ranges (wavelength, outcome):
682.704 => 16.1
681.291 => 15.8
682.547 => 15.7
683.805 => 17.1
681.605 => 15.7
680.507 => 17.4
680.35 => 17.5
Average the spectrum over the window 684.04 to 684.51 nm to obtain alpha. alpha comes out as 16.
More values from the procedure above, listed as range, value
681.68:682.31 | 15.5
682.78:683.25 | 16.3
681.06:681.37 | 16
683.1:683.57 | 16.6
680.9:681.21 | 16.3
